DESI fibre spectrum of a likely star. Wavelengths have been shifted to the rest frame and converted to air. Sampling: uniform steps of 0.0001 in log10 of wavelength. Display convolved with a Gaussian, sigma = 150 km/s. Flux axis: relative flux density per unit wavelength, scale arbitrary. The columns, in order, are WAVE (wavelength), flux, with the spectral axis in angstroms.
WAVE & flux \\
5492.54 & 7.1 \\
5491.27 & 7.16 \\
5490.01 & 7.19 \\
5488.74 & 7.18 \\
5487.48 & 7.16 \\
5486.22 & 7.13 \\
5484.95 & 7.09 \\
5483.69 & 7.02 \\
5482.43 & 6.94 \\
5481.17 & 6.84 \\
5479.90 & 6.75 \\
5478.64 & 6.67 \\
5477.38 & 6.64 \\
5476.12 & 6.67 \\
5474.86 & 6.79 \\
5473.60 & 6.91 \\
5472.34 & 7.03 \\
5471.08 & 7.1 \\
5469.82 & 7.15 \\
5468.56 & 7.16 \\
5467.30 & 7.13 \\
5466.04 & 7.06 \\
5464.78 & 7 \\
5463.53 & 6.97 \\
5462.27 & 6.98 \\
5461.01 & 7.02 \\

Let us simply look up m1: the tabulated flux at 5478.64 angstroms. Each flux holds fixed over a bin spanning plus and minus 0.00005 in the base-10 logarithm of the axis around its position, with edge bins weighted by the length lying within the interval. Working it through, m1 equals 6.67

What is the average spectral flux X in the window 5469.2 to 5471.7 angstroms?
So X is 7.12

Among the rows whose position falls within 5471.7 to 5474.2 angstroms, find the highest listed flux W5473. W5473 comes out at 7.03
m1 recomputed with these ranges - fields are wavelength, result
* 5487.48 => 7.16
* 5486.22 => 7.13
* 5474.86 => 6.79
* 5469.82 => 7.15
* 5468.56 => 7.16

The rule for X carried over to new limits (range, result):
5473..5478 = 6.75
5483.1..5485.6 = 7.04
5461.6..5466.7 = 7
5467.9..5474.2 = 7.07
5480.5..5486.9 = 7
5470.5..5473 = 7.06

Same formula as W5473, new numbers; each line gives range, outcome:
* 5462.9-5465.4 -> 7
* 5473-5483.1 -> 6.94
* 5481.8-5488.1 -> 7.16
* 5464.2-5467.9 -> 7.13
